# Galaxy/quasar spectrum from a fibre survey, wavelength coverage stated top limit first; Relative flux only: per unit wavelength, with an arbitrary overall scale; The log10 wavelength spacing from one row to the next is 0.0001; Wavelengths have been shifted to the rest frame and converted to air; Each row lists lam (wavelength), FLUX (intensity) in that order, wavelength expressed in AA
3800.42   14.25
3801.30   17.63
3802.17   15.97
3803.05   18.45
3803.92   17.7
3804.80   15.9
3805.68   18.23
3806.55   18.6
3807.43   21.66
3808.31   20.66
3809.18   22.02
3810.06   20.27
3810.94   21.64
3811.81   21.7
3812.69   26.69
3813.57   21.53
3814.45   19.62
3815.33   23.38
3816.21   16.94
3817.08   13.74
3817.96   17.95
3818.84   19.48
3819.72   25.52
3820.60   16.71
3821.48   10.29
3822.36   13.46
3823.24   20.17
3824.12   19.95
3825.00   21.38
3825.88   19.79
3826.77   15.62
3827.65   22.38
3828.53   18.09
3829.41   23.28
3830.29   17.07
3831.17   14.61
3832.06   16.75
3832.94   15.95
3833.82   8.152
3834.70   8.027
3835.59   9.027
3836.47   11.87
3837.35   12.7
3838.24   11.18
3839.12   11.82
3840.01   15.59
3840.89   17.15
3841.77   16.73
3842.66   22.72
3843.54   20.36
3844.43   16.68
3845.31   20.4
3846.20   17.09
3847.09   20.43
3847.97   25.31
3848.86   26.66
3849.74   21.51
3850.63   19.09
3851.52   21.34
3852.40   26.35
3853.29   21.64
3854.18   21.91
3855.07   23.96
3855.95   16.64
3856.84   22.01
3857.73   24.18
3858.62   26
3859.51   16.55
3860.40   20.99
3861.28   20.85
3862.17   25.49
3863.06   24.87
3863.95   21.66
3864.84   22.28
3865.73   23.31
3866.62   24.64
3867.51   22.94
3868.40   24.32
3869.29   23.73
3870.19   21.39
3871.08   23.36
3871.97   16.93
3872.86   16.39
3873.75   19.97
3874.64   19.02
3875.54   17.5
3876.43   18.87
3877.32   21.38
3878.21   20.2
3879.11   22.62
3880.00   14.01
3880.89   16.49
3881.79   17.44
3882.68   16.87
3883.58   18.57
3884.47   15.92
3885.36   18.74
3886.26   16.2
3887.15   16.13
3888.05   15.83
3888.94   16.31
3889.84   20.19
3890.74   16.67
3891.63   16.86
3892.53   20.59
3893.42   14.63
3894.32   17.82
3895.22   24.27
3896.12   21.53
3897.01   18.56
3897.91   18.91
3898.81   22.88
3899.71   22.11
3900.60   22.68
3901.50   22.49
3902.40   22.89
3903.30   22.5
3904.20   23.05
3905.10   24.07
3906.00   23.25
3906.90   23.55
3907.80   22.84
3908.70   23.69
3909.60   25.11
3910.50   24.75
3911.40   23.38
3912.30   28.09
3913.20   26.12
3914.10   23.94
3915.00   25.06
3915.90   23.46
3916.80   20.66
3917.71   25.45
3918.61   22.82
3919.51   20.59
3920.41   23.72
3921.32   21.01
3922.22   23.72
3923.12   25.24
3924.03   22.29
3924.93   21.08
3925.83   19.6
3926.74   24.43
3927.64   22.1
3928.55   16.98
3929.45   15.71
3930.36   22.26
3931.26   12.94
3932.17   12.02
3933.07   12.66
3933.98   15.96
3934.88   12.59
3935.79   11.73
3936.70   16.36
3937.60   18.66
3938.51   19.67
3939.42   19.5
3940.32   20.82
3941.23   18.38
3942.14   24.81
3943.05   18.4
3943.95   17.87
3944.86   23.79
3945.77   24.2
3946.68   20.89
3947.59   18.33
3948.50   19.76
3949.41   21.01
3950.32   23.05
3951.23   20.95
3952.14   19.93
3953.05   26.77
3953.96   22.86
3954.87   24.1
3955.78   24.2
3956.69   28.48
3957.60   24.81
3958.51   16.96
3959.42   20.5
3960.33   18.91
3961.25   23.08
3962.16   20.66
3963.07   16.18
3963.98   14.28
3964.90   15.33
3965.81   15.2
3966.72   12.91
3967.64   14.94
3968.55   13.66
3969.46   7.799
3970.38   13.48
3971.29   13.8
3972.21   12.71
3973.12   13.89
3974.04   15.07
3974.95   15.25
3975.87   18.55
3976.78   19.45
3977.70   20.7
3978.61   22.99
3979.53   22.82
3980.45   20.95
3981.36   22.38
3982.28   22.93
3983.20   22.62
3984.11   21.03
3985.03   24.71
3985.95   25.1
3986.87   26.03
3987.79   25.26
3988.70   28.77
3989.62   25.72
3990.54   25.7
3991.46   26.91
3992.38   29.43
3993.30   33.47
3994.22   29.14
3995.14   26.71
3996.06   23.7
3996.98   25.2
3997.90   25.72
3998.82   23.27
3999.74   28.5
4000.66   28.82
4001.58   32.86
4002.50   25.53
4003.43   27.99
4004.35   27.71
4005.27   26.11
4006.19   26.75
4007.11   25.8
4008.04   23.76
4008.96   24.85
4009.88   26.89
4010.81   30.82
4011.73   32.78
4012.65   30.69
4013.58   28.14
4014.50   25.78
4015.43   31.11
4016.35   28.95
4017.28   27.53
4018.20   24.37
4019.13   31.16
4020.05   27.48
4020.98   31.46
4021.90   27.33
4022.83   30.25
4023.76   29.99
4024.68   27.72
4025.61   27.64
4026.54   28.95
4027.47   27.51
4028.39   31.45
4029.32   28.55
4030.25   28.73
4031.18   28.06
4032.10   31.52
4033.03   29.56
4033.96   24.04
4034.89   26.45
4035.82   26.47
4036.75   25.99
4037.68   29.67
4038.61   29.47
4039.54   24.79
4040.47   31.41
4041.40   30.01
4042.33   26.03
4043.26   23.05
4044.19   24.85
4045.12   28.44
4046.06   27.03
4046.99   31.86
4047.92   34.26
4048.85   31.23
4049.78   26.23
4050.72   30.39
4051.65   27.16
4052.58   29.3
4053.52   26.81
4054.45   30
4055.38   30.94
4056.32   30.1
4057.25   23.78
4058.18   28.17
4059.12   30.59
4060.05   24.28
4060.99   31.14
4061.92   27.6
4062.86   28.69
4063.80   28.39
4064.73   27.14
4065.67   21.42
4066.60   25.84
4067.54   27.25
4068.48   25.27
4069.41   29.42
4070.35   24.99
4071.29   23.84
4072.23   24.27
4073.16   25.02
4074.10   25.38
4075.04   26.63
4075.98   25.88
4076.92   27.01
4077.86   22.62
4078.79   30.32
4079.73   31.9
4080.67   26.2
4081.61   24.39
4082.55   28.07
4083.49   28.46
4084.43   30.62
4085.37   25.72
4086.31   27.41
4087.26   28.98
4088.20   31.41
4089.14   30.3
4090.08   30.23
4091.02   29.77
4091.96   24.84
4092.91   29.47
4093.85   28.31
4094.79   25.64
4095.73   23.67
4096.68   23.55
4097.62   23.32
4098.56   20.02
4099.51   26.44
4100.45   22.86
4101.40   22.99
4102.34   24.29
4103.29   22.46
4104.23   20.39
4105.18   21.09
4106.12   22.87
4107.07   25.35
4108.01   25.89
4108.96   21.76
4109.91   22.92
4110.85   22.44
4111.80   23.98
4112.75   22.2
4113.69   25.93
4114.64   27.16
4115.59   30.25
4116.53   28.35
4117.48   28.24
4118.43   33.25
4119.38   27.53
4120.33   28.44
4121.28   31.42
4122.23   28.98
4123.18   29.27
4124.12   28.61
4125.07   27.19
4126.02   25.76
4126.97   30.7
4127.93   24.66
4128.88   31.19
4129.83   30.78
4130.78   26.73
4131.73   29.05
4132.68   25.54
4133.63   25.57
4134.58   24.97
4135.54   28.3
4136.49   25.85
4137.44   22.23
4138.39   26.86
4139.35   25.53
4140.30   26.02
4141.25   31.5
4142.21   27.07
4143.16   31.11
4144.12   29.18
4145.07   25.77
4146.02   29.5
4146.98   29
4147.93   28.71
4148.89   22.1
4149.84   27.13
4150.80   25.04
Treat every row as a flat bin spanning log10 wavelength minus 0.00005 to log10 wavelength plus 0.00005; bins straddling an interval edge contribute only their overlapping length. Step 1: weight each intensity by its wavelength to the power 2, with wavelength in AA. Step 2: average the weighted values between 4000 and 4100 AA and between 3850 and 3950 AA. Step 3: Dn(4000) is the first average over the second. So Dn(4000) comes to 1.4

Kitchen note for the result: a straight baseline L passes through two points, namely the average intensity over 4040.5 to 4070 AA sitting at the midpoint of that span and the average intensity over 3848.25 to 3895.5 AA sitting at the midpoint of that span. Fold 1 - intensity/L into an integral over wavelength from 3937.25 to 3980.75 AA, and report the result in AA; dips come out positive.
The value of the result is 8.6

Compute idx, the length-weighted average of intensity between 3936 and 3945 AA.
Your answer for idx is 19.5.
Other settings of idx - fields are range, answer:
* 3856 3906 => 20.3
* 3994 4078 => 27.7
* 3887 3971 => 20.2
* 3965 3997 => 21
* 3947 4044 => 24.4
